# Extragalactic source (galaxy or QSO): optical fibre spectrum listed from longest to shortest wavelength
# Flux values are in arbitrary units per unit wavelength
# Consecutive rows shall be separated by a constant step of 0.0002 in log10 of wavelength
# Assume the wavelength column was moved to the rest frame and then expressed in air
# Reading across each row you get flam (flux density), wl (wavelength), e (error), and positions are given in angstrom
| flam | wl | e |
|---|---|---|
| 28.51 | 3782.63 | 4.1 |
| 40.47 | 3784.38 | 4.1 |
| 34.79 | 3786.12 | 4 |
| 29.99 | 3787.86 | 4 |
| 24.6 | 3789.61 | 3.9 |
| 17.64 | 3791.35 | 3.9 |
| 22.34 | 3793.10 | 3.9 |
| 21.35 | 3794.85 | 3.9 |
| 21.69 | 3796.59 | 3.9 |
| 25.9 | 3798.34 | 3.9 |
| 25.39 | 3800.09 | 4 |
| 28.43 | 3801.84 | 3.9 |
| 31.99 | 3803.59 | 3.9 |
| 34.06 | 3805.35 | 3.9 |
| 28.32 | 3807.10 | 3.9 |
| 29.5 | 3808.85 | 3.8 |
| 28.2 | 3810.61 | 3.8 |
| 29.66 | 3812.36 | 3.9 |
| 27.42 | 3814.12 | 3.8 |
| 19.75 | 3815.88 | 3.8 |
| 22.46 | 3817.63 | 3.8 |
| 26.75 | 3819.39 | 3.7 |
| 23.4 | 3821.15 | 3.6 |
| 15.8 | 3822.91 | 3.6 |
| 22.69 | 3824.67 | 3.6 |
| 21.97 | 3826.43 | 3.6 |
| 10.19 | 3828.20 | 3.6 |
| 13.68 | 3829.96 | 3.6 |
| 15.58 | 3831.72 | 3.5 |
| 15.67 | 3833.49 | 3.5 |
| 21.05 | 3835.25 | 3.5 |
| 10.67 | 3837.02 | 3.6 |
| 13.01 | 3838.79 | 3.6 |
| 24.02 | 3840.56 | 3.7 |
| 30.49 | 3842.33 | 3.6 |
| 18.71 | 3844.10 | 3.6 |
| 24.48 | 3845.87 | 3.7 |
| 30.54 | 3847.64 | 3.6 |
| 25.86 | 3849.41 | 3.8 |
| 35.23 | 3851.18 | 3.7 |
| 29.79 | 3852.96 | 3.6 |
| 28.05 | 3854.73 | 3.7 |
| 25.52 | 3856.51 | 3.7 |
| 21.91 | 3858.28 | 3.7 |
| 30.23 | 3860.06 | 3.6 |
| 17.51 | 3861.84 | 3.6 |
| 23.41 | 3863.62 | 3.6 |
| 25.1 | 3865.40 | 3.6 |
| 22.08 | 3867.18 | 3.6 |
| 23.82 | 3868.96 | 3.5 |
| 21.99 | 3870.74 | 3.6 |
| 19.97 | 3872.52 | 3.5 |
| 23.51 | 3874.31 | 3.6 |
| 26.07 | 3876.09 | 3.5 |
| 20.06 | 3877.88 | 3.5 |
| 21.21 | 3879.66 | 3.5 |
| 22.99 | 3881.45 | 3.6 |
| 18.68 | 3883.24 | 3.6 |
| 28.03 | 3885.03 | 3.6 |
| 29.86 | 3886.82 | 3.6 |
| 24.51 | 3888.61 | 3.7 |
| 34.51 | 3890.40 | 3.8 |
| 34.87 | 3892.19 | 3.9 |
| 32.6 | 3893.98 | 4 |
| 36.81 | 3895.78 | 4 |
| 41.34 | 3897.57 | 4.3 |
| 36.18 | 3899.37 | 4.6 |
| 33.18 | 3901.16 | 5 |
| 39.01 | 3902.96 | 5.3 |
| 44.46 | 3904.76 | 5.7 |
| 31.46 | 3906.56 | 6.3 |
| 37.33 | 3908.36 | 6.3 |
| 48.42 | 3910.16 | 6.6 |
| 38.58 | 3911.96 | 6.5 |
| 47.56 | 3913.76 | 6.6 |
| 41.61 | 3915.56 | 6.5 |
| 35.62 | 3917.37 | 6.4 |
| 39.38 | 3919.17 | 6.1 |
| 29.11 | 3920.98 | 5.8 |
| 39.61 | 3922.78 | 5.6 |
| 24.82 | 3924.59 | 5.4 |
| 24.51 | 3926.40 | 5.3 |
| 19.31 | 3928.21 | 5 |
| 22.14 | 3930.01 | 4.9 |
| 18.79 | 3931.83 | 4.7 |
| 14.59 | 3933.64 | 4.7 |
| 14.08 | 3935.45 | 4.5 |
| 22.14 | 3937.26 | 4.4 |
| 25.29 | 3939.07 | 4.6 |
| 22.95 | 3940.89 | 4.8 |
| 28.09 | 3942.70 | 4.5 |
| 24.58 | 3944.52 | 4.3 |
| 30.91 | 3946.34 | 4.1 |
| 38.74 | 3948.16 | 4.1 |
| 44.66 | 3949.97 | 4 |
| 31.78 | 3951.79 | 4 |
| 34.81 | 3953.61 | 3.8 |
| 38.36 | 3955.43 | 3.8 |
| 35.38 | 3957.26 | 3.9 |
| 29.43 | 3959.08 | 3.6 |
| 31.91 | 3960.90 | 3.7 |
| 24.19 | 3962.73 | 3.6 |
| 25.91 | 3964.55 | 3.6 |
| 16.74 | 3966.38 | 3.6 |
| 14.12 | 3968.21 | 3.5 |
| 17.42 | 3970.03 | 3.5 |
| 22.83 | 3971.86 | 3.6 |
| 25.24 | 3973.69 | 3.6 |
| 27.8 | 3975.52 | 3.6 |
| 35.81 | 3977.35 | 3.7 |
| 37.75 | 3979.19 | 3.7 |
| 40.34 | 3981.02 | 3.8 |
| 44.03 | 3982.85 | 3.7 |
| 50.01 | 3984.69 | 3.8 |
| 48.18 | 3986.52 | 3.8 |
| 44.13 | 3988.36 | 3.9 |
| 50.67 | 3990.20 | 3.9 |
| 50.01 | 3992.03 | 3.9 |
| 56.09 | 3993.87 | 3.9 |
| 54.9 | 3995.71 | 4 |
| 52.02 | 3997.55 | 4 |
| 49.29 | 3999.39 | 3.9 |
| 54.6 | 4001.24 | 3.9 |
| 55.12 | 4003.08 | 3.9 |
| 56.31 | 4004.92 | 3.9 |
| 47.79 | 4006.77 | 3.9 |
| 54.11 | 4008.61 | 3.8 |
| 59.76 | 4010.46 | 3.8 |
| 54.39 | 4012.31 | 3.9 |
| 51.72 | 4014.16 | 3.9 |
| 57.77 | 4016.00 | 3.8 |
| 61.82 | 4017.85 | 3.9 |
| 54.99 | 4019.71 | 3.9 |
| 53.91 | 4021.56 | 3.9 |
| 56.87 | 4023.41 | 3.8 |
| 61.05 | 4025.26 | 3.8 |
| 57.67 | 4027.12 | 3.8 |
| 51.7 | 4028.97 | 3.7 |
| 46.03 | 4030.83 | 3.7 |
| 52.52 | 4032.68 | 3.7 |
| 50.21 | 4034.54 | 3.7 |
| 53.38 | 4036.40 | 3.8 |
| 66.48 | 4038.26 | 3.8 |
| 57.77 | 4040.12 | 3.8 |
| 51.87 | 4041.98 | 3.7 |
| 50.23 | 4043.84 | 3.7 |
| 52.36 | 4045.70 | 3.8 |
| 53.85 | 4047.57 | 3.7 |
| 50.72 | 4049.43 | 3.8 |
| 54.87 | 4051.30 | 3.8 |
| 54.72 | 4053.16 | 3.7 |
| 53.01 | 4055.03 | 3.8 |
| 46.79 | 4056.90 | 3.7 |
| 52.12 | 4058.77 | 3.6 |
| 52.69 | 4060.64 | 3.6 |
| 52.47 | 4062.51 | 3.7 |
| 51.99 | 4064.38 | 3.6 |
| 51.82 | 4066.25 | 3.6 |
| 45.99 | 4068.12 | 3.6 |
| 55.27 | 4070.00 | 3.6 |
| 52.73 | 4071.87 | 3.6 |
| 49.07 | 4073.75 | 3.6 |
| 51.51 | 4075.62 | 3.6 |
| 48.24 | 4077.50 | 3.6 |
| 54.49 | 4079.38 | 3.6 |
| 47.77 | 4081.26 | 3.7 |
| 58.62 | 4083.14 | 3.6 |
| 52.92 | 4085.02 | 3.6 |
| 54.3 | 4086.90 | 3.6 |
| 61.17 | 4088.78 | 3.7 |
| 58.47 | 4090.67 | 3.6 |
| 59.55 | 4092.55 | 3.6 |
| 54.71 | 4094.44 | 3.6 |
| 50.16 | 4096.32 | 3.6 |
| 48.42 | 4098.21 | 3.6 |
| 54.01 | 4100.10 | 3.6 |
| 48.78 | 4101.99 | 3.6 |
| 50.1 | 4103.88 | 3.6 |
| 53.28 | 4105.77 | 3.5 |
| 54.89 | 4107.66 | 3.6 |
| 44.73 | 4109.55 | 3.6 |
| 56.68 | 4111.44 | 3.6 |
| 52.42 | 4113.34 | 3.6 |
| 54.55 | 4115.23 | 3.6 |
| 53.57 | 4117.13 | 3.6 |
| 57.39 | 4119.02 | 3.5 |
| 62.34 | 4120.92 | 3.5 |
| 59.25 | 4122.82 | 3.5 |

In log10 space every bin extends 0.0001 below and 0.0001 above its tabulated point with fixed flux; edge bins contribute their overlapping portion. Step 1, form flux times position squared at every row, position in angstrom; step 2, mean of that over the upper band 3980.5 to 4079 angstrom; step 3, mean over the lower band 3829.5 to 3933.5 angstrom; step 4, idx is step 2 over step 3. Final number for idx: 2.03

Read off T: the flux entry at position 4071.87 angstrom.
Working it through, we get 52.73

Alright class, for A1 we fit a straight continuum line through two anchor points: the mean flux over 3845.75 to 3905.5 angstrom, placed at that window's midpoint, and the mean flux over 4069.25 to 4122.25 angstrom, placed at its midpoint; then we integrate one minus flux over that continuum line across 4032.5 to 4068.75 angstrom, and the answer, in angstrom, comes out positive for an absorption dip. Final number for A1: -3.4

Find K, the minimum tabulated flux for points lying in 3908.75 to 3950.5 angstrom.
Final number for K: 14.08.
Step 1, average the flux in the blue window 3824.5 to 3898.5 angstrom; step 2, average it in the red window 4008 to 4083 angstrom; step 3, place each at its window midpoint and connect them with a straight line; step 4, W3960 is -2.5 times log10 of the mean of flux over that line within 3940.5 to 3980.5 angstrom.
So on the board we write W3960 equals 0.33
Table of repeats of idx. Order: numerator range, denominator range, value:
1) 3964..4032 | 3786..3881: 2.12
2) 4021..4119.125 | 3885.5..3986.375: 1.80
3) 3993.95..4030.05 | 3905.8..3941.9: 1.93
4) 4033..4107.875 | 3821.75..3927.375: 2.11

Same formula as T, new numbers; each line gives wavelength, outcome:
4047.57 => 53.85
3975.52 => 27.8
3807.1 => 28.32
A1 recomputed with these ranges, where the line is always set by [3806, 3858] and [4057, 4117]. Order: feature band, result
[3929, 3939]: 4.6 angstrom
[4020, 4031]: -2.3 angstrom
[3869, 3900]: 1.8 angstrom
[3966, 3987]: 4.4 angstrom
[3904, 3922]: -3.8 angstrom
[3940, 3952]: 1.5 angstrom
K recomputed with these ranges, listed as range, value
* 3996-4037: 46.03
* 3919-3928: 24.51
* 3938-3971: 14.12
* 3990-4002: 49.29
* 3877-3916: 18.68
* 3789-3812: 17.64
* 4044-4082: 45.99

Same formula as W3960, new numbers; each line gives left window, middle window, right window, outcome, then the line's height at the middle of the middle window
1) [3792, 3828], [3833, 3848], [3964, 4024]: 0.34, 28.3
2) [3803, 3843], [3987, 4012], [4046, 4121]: -0.22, 43.1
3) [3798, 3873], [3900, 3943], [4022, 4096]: 0.12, 35.2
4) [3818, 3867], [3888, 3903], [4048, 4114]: -0.19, 29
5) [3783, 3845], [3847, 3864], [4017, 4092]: 0.07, 28.8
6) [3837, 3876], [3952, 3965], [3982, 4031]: 0.36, 44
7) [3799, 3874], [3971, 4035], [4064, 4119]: -0.15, 42.7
